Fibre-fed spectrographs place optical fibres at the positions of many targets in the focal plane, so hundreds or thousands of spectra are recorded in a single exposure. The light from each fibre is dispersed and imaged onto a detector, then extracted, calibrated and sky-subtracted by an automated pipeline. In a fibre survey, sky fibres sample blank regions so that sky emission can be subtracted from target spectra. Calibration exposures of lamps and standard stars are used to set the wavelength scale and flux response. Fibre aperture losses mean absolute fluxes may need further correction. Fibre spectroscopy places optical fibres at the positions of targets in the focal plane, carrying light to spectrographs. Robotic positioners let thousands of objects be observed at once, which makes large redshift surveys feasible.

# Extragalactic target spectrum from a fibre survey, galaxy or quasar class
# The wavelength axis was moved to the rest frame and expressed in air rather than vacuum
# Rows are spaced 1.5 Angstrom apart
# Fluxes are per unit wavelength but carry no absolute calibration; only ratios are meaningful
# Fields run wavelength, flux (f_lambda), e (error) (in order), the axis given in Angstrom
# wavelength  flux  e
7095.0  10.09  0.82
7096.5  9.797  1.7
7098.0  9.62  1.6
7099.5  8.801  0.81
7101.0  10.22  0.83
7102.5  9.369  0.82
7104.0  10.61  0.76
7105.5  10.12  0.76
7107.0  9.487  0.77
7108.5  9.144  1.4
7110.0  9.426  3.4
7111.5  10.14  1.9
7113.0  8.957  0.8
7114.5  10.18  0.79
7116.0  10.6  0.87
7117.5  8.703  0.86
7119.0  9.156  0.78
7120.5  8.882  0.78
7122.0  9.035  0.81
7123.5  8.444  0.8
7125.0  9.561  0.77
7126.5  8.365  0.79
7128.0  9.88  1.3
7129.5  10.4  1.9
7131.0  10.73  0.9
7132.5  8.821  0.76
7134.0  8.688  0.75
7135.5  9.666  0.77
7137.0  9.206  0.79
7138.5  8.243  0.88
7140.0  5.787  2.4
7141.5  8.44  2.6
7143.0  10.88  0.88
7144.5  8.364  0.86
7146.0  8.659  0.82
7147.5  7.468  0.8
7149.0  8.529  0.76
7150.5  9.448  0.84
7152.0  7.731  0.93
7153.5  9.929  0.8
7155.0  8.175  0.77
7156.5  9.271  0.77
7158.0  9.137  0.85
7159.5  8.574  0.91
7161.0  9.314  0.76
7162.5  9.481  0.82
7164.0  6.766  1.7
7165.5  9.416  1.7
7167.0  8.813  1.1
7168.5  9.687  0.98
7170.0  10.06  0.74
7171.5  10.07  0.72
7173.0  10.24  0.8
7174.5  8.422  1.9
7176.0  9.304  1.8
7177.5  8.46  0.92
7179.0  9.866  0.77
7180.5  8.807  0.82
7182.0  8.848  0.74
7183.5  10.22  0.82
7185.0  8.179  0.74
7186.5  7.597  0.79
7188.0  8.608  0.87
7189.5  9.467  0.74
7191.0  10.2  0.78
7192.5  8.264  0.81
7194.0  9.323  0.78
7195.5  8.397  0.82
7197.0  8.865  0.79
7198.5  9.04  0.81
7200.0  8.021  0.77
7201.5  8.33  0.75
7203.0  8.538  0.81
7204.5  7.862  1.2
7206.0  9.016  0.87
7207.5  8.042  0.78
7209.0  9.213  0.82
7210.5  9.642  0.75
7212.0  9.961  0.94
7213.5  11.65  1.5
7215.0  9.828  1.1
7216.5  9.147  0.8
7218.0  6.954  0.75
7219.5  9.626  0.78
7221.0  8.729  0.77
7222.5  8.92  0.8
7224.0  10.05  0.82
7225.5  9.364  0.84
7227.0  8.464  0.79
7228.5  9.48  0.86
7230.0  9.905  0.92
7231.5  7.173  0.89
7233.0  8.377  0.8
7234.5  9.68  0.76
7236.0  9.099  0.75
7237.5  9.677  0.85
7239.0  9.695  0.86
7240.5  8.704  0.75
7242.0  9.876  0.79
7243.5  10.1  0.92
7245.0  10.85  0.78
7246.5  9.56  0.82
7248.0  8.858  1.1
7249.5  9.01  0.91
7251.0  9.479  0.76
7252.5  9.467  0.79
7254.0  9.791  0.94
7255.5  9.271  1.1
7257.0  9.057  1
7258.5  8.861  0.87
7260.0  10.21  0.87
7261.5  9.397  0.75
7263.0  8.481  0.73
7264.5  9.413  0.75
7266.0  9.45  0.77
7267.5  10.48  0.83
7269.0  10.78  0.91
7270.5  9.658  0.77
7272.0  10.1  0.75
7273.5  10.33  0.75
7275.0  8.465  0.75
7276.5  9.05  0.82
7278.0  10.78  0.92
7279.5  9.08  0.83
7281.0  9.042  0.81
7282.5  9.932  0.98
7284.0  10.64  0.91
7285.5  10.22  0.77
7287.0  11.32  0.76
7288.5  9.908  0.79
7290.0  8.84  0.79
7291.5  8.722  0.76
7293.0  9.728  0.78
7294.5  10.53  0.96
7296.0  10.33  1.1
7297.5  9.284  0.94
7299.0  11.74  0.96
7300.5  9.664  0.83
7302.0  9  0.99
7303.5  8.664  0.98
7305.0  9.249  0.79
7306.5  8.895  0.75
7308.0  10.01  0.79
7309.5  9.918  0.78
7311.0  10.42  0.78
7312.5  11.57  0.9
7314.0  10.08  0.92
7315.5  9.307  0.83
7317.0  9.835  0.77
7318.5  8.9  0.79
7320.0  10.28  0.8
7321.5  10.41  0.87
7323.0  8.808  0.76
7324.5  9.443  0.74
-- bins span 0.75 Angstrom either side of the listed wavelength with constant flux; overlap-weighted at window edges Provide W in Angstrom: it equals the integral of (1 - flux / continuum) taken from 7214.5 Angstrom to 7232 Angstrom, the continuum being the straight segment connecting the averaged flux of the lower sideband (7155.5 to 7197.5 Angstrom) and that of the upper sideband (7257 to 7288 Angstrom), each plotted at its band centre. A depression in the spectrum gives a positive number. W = 0.78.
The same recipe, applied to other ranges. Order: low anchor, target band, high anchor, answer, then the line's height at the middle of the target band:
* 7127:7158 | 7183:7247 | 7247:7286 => 1.4 Angstrom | 9.31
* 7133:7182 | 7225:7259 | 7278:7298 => 0.8 Angstrom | 9.52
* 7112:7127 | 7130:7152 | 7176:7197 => 0.9 Angstrom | 9.13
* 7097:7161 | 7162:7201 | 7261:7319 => 1.5 Angstrom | 9.37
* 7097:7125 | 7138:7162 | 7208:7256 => 2.1 Angstrom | 9.45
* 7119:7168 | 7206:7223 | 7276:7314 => 0.2 Angstrom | 9.35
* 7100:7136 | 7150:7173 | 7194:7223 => 0.4 Angstrom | 9.24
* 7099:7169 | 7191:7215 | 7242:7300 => 1.1 Angstrom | 9.43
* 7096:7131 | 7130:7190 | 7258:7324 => 4.1 Angstrom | 9.6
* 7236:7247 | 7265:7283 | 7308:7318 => 0.3 Angstrom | 9.92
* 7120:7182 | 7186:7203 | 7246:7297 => 0.9 Angstrom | 9.24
